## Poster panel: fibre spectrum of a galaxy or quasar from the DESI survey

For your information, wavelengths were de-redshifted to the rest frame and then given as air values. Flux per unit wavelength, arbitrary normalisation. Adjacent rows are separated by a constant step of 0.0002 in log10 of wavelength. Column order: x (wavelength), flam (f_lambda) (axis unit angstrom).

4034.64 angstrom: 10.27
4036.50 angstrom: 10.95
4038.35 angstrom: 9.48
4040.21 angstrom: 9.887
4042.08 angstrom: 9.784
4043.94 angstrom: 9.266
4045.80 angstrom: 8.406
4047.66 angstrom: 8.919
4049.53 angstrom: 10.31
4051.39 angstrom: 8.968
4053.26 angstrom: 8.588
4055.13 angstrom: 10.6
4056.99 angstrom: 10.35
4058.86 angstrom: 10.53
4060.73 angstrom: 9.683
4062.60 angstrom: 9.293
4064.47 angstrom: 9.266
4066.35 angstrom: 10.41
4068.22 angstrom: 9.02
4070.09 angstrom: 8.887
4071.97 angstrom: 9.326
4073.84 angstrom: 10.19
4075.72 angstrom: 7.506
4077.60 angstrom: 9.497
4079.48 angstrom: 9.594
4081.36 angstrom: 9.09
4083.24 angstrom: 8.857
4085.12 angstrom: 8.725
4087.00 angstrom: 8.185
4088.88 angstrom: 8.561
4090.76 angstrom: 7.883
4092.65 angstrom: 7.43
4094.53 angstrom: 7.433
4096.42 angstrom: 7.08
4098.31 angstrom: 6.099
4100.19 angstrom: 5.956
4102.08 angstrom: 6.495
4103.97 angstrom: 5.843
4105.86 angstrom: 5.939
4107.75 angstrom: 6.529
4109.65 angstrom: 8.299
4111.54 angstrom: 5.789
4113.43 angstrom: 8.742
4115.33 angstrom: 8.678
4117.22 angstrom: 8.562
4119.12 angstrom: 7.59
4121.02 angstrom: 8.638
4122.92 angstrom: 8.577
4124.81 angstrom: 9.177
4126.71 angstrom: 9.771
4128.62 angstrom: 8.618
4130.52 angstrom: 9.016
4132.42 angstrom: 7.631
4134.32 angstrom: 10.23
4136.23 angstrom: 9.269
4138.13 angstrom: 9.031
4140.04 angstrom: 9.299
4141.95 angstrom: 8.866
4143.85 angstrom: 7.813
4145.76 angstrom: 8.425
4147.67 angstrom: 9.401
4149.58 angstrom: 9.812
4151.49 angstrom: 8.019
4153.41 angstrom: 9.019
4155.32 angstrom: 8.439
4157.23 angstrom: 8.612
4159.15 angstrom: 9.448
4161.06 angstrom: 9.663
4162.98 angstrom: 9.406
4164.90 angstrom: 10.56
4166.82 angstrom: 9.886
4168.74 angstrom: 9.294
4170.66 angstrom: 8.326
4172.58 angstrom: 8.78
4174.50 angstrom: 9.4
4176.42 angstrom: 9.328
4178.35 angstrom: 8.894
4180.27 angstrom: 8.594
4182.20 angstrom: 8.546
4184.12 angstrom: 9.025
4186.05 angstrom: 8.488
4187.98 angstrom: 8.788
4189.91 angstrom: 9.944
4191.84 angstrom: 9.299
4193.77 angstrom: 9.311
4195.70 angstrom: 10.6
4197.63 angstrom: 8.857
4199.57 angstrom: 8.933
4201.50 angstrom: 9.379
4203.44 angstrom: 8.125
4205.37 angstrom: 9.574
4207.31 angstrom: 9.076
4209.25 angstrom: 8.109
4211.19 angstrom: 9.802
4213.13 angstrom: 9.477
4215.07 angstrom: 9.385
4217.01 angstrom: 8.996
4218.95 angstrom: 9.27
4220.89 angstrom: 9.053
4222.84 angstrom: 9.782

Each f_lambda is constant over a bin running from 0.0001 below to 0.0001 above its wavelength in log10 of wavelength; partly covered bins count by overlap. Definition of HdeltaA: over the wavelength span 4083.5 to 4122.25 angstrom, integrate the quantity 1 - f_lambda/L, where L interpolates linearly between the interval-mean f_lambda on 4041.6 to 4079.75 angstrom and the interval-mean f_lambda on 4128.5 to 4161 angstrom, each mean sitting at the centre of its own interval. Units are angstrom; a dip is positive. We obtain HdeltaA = 7.3 angstrom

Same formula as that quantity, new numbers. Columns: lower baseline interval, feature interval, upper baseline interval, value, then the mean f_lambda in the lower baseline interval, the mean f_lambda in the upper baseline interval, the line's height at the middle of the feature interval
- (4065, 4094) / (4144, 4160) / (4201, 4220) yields 0.3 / 8.86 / 9.11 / 9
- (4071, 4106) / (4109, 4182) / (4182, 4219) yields -2.7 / 7.92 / 9.16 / 8.55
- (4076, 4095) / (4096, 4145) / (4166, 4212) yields 4.1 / 8.52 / 9.09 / 8.71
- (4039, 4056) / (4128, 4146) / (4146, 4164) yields 0.6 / 9.41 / 9.07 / 9.12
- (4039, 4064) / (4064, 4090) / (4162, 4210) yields 1.2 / 9.58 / 9.14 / 9.49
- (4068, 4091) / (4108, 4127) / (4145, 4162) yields 1.4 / 8.9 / 8.99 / 8.94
